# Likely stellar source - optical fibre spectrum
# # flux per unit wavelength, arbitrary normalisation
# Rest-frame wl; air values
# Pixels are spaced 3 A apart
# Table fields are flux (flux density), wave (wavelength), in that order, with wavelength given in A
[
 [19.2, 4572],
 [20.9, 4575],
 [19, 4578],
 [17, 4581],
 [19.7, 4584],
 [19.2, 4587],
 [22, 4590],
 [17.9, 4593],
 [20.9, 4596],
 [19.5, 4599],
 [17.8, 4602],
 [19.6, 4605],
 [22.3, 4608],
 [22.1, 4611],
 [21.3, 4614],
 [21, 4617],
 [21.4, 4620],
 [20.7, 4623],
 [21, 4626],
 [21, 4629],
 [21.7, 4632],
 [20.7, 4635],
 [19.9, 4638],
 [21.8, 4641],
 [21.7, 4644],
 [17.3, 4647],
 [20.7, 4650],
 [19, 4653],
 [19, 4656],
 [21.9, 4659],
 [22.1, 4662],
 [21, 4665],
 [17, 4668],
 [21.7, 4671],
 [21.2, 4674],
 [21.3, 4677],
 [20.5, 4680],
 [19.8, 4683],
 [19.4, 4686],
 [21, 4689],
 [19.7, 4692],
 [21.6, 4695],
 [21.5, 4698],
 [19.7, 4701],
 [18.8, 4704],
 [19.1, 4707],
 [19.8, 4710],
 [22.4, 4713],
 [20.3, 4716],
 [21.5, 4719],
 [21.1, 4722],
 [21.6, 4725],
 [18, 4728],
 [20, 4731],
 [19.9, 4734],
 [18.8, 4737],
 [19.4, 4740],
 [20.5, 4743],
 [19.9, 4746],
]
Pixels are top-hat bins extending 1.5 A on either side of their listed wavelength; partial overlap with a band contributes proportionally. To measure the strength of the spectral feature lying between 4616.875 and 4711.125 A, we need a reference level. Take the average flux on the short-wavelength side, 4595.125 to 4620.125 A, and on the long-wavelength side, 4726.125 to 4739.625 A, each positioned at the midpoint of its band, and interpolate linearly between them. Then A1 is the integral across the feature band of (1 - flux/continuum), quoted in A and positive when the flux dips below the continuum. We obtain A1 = -2.0 A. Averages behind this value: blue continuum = 20.6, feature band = 20.4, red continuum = 19.3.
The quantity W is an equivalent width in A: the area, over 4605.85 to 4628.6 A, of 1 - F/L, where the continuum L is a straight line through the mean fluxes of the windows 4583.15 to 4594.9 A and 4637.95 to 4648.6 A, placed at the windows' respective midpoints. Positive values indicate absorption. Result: -1.5 A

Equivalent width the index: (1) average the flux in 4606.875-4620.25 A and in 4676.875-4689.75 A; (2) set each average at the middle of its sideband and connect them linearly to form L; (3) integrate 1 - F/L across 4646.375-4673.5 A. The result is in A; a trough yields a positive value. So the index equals 0.8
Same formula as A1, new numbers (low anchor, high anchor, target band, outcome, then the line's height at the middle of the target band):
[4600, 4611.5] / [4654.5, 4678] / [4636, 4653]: 0.27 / 20.5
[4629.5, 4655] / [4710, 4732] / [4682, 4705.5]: 0.40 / 20.5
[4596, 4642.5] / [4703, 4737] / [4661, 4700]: -0.28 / 20.4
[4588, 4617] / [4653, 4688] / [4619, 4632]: -0.45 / 20.4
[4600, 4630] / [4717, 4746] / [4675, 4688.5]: 0.03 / 20.4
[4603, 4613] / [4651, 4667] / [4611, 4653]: 0.16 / 20.8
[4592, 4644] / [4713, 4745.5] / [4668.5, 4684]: -0.19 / 20.4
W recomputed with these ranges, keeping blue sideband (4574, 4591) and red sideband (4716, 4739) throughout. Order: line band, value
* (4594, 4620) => -1.2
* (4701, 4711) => 0.4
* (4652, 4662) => -0.3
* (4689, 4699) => -0.5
